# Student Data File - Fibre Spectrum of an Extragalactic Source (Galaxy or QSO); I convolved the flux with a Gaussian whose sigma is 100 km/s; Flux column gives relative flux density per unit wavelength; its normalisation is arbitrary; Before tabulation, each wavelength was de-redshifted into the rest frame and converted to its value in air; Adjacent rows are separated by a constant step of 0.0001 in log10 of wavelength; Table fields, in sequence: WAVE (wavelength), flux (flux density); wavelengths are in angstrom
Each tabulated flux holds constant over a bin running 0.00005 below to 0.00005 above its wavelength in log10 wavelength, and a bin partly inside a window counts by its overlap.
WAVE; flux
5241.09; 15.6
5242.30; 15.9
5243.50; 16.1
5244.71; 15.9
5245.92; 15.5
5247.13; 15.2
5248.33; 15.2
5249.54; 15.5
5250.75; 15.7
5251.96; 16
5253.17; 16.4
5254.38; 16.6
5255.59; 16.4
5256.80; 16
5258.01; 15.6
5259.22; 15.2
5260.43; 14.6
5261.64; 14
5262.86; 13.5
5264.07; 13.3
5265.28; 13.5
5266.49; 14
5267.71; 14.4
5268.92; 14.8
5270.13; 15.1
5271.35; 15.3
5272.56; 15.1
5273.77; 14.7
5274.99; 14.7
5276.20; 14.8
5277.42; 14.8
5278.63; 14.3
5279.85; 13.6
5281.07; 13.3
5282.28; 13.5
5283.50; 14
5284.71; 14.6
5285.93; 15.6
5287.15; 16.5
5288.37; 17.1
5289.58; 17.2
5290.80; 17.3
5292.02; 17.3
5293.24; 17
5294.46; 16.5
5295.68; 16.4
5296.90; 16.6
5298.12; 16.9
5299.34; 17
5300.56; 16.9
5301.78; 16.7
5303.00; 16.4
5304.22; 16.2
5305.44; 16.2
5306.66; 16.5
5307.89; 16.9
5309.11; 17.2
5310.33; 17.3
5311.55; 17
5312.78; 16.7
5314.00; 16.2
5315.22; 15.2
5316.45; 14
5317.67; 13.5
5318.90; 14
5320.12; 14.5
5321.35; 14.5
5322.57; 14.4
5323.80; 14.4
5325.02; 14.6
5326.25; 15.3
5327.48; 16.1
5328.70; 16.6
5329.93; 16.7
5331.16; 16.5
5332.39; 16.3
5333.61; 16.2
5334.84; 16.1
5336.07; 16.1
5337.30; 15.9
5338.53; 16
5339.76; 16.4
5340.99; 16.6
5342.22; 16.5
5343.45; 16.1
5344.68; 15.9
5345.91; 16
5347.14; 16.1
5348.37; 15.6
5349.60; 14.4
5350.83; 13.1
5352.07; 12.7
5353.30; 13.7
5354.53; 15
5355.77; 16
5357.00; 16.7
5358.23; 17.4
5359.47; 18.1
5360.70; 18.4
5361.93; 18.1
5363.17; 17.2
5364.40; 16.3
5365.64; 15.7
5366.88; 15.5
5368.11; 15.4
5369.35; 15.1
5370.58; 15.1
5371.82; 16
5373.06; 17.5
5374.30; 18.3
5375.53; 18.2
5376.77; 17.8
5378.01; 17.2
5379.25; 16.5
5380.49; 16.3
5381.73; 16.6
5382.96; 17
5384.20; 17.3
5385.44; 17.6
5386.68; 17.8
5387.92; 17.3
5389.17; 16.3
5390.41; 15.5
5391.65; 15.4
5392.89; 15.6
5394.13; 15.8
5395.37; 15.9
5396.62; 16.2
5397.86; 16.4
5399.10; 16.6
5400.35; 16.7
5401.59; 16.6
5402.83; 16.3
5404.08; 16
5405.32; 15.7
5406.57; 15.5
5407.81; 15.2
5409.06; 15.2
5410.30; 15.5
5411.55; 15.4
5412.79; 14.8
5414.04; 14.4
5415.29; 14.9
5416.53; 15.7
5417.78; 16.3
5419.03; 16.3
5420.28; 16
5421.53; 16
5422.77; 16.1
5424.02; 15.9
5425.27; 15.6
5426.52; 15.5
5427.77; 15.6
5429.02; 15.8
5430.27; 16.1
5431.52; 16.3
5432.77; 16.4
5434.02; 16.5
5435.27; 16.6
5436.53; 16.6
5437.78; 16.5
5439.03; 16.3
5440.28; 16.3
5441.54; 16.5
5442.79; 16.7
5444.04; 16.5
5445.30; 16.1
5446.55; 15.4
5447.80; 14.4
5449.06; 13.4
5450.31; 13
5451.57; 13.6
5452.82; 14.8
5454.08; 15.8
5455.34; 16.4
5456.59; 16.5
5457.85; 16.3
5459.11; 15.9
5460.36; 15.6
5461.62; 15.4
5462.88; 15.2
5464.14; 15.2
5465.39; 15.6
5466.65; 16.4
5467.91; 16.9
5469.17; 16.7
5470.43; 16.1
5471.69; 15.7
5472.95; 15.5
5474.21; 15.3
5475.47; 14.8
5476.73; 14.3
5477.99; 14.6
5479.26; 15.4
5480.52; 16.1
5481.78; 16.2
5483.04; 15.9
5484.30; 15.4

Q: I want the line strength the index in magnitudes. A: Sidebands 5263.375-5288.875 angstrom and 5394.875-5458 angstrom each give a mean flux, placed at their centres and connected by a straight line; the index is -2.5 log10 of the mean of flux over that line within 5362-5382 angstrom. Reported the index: -0.08 mag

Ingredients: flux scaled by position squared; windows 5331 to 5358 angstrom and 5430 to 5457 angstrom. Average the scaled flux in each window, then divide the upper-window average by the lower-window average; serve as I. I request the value 1.04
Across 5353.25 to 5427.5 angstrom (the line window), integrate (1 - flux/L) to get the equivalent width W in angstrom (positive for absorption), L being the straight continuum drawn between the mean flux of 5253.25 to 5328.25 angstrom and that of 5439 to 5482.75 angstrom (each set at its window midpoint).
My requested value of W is -3.54 angstrom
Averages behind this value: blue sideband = 15.5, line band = 16.3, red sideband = 15.6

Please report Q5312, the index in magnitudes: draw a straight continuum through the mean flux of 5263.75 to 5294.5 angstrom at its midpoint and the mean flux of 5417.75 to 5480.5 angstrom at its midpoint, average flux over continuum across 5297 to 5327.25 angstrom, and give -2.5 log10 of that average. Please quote -0.04 mag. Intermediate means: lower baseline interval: 15.1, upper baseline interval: 15.7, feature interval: 15.8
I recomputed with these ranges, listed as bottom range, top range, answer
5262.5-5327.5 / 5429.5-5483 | 1.08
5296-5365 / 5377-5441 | 1.04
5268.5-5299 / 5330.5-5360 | 1.04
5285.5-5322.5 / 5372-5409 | 1.05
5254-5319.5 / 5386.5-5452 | 1.07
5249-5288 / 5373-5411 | 1.16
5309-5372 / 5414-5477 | 1.04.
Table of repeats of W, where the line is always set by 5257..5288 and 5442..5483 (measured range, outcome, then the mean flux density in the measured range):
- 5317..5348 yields -1.7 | 15.7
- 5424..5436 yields -0.5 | 16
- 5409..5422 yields -0.2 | 15.5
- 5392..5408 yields -0.9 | 16.1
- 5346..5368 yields -1.3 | 15.9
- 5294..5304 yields -1.3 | 16.7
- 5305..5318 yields -1.2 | 16.1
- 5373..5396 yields -2.6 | 16.8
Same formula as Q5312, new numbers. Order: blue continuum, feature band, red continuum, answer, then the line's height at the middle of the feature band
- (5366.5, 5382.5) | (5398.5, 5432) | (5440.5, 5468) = 0.02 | 16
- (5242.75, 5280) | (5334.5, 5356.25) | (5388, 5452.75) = 0.00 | 15.4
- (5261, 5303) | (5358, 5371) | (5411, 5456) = -0.07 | 15.5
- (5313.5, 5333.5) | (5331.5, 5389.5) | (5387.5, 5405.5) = -0.04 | 15.7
